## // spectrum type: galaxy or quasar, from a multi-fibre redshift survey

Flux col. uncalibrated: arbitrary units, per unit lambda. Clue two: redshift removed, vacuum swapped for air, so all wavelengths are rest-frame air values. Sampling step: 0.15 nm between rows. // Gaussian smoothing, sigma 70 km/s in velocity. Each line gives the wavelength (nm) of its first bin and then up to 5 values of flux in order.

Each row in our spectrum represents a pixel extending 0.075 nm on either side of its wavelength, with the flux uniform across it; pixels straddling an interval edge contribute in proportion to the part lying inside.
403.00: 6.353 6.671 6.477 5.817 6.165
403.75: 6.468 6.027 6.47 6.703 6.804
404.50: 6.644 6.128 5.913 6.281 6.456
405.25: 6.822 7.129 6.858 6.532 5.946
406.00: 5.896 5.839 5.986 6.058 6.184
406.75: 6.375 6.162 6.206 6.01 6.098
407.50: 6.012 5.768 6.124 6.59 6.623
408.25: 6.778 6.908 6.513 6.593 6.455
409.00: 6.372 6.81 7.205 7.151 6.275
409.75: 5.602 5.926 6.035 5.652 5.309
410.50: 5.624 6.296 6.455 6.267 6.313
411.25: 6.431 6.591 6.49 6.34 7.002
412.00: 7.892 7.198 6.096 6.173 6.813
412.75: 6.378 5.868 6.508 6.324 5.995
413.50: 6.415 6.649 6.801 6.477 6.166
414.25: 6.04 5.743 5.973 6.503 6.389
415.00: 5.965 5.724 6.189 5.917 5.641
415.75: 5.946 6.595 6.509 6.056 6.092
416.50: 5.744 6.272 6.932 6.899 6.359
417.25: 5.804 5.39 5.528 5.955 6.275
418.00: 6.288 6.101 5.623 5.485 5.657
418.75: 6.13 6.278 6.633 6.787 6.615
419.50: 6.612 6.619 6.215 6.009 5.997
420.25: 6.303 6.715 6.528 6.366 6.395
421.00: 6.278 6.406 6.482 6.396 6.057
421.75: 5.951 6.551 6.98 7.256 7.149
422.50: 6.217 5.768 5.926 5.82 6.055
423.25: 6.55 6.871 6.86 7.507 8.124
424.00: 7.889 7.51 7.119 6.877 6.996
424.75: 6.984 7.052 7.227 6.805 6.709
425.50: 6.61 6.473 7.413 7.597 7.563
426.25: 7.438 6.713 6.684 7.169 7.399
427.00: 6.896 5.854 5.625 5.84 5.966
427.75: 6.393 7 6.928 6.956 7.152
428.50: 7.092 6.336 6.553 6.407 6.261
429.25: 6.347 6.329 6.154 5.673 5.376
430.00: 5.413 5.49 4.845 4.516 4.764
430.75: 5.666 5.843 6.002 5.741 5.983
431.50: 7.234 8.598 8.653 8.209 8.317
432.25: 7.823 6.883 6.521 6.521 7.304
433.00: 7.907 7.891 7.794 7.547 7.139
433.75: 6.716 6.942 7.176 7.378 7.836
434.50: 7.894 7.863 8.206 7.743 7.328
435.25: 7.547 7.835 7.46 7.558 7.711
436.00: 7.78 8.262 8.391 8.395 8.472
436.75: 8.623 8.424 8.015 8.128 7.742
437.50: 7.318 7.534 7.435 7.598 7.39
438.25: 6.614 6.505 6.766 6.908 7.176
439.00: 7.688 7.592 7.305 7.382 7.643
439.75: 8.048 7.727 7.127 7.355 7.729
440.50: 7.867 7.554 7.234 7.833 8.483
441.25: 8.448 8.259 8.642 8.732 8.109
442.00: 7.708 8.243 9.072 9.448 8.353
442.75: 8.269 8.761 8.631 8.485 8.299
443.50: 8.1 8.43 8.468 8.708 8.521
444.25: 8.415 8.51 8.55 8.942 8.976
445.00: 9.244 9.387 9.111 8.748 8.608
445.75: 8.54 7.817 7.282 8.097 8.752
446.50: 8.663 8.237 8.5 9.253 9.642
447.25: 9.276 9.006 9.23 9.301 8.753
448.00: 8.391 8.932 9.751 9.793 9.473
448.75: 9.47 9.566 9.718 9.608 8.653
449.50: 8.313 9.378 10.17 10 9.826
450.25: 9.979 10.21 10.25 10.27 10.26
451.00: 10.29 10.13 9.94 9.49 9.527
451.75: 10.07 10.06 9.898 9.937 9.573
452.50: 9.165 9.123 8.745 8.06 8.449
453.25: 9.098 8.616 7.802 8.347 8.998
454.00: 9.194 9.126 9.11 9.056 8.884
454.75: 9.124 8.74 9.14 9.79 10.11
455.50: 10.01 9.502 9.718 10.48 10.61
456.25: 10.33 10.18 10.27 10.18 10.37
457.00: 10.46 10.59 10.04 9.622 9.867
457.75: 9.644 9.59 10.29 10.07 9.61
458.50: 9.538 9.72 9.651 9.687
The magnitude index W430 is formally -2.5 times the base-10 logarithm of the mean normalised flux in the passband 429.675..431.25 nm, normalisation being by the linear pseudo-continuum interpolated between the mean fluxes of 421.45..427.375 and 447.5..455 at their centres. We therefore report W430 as 0.35 mag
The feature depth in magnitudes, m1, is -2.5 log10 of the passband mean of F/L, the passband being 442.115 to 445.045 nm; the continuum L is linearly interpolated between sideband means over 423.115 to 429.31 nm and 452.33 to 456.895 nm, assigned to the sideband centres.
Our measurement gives -0.03 mag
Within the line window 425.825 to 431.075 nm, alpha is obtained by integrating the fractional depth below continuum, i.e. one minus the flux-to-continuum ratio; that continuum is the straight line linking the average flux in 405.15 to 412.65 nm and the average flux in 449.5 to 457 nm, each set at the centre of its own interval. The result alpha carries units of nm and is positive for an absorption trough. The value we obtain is 0.99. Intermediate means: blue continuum 6.37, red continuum 9.58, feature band 6.31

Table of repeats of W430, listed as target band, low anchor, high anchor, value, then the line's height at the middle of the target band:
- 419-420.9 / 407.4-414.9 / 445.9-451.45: 0.10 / 7.07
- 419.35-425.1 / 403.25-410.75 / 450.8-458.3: 0.11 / 7.35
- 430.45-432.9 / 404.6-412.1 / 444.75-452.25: 0.19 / 8.07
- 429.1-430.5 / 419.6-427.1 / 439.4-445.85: 0.28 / 7.28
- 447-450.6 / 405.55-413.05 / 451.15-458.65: -0.04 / 9.13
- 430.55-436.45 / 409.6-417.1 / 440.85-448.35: 0.06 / 7.79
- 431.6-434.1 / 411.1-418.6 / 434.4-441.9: -0.02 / 7.41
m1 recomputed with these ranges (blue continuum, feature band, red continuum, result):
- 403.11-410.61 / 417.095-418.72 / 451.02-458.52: 0.205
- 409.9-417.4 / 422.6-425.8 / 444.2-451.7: 0.048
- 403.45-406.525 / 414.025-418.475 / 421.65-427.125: 0.100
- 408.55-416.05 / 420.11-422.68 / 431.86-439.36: 0.058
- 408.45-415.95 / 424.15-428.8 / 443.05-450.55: 0.088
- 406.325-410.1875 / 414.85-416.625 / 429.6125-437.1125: 0.092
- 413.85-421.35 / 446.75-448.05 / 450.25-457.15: -0.008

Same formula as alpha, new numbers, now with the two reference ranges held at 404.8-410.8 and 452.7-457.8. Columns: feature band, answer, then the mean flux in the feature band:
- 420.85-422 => 0.14 nm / 6.32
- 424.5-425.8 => 0.10 nm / 6.89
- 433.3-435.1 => 0.13 nm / 7.5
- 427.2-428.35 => 0.18 nm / 6.43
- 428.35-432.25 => 0.72 nm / 6.36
